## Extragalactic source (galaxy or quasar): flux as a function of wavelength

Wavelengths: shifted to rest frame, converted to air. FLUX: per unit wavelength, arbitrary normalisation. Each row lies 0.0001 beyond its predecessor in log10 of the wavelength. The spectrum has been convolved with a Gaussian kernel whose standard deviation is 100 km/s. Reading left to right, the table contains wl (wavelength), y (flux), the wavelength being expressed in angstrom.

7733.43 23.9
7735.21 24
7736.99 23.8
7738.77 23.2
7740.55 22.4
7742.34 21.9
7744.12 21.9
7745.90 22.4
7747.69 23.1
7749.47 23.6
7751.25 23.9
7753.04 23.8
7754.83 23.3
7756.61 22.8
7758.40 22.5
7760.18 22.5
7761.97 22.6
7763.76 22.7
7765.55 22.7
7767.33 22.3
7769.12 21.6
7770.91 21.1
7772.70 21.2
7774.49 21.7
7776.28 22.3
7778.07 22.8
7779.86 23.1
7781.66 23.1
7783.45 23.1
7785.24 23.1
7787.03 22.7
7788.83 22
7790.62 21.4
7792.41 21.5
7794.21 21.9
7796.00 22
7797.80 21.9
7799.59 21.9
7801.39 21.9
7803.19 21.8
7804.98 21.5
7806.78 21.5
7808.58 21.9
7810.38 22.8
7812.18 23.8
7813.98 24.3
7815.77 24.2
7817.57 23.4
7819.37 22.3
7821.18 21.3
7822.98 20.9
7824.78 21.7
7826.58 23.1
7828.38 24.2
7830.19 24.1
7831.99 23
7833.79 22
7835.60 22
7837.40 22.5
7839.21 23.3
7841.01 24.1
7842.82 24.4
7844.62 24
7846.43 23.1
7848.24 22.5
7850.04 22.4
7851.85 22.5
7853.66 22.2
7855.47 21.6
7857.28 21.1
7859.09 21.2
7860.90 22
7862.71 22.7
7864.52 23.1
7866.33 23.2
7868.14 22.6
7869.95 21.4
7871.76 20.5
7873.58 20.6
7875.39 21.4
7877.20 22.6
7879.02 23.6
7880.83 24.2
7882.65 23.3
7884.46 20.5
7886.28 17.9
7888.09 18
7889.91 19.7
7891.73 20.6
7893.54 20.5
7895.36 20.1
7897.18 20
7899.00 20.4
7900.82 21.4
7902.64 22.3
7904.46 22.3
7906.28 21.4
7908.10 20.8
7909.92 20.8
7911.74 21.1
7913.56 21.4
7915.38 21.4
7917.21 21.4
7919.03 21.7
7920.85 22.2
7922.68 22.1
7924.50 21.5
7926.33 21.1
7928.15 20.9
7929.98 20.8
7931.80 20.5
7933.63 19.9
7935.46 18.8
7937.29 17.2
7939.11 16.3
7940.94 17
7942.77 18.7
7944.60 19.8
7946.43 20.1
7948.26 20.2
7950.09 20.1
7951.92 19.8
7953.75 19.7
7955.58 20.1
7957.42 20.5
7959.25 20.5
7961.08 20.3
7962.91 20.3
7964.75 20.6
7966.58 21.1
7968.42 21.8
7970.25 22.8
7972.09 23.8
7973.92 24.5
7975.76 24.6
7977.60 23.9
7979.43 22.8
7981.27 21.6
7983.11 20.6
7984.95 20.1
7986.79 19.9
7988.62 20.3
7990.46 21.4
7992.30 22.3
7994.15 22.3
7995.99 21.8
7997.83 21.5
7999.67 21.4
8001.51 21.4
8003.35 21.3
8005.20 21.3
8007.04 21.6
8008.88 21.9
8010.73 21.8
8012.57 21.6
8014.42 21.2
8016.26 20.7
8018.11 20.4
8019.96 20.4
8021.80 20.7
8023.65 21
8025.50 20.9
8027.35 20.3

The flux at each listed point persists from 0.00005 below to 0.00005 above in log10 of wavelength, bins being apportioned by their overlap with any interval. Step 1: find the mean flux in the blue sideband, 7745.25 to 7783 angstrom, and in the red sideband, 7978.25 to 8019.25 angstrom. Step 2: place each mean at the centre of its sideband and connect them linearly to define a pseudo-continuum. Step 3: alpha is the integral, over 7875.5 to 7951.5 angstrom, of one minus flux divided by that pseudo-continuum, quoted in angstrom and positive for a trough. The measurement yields 4.2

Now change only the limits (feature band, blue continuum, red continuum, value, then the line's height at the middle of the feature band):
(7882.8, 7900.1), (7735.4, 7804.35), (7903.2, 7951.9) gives 0.77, 20.9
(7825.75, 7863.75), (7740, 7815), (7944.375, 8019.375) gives -1.19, 22.1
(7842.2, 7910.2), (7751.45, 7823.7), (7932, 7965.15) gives -2.86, 20.8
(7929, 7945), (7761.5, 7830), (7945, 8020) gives 2.10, 21.6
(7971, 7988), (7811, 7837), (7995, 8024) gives -0.68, 21.5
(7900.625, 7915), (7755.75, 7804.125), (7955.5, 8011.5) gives 0.28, 21.9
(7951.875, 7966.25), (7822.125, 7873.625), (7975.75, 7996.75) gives 1.02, 21.8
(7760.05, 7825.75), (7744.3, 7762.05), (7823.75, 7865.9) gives 1.77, 22.9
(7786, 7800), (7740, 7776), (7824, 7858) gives 0.44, 22.6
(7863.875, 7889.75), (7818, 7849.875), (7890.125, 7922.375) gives 0.34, 21.8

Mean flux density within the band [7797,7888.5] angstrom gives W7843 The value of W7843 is 22.3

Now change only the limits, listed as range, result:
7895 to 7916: 21.1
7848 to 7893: 21.6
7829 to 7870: 22.7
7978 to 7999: 21.4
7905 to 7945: 20.3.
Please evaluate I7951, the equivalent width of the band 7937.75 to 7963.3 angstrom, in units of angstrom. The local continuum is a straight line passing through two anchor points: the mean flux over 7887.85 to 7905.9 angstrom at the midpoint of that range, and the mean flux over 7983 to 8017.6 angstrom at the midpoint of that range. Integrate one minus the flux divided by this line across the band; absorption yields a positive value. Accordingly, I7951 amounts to 1.84 angstrom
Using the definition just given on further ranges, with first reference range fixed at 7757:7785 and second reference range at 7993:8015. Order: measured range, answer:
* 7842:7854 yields -0.5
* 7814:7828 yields -0.2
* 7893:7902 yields 0.6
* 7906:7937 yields 1.3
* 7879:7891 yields 0.6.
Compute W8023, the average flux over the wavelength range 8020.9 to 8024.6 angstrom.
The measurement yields 20.8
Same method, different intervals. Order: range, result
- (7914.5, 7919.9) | 21.5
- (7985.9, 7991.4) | 20.6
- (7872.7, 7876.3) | 21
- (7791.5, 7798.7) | 21.8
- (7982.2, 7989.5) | 20.2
